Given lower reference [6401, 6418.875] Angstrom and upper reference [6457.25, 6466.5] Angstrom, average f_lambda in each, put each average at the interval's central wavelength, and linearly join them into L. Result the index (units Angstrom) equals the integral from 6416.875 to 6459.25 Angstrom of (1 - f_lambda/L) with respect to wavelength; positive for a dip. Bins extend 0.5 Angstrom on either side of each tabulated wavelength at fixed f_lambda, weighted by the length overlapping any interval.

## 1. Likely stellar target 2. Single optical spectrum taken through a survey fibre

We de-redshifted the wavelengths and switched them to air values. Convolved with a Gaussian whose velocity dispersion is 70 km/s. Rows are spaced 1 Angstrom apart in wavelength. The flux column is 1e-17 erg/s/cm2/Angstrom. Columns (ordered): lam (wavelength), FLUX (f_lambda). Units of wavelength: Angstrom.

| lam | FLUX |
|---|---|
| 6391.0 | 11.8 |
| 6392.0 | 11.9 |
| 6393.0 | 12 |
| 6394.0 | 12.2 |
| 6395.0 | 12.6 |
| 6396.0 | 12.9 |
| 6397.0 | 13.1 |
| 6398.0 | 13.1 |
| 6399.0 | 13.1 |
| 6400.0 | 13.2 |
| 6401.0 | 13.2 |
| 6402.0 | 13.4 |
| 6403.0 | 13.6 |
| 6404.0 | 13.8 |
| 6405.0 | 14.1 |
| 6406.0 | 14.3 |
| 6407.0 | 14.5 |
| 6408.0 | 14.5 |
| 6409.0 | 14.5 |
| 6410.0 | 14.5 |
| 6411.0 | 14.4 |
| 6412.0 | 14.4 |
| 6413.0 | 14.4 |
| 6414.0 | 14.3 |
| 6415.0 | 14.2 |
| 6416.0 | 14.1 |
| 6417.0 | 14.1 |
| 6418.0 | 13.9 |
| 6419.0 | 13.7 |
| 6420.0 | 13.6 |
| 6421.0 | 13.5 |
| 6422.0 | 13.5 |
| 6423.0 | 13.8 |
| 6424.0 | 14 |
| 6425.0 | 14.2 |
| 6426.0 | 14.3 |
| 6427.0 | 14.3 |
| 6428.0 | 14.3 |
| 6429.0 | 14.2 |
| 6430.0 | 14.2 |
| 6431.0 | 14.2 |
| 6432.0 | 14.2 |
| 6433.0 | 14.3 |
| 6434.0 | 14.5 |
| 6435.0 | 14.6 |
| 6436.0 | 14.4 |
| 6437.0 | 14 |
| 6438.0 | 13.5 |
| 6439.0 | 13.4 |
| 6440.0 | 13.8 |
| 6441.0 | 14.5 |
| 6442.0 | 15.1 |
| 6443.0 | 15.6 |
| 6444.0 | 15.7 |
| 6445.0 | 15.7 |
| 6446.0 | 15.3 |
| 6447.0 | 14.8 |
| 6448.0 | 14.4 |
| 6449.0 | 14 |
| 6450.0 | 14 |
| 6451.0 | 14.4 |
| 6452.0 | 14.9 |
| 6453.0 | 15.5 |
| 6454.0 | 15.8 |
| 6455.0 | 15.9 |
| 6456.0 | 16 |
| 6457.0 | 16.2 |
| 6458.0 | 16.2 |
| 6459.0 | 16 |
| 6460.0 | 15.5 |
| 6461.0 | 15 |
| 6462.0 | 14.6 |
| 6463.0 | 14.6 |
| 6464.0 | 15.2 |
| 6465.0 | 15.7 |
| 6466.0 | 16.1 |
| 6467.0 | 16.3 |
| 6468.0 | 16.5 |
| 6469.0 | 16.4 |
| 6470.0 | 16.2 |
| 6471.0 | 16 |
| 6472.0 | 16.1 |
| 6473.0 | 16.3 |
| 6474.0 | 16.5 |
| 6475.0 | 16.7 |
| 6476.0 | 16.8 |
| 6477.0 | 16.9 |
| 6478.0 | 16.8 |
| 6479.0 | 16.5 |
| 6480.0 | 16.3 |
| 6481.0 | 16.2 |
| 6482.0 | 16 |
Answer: 0.83 Angstrom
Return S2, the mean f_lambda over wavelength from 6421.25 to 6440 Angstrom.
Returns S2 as 14.1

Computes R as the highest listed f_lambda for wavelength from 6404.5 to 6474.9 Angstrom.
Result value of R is 16.5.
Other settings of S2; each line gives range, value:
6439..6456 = 14.9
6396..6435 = 14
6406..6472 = 14.8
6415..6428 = 13.9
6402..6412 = 14.2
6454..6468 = 15.7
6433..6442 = 14.2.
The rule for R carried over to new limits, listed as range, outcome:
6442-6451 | 15.7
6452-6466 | 16.2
